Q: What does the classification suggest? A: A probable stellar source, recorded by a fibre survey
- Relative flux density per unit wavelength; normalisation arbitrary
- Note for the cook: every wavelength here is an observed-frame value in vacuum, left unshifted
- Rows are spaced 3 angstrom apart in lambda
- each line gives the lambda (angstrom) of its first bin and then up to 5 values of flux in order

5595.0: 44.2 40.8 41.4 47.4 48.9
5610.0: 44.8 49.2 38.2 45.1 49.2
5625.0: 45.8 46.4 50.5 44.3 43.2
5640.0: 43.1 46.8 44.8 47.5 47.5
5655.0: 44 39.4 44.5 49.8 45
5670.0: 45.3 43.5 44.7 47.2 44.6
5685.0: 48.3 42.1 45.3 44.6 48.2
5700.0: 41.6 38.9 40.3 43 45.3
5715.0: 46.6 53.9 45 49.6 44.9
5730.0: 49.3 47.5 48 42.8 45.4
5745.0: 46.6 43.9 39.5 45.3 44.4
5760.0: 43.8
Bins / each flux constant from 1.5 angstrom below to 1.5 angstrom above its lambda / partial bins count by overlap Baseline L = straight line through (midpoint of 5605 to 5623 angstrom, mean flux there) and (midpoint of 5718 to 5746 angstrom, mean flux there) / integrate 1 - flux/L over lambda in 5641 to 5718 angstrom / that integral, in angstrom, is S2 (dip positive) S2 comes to 2.6 angstrom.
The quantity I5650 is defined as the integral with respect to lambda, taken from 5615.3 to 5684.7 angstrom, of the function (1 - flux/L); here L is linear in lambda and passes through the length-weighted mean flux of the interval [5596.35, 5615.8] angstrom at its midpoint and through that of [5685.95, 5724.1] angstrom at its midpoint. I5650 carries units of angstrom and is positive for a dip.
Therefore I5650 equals -0.8 angstrom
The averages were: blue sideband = 44.9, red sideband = 44.8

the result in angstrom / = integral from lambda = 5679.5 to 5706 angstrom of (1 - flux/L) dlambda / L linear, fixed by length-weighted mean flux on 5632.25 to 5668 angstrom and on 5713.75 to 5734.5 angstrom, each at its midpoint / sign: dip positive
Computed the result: 1.5 angstrom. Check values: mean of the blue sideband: 45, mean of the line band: 44.1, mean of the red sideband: 48.1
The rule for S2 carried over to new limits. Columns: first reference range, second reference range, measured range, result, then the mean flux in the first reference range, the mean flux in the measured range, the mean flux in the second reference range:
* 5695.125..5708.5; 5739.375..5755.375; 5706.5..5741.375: -2.8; 42.4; 46.7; 44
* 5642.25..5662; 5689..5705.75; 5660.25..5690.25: -0.9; 44.9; 45.5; 43.4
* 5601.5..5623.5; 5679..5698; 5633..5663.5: 0.7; 45.9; 44.7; 45.6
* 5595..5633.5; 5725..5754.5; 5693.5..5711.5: 1.0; 45.6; 42.8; 45.4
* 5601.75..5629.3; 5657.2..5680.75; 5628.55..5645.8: 0.0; 46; 45.6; 45.1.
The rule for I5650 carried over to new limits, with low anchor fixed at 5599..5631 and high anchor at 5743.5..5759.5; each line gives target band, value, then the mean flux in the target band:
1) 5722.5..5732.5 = -0.8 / 47.9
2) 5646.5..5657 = -0.1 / 45.9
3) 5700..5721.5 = 0.0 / 44.5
